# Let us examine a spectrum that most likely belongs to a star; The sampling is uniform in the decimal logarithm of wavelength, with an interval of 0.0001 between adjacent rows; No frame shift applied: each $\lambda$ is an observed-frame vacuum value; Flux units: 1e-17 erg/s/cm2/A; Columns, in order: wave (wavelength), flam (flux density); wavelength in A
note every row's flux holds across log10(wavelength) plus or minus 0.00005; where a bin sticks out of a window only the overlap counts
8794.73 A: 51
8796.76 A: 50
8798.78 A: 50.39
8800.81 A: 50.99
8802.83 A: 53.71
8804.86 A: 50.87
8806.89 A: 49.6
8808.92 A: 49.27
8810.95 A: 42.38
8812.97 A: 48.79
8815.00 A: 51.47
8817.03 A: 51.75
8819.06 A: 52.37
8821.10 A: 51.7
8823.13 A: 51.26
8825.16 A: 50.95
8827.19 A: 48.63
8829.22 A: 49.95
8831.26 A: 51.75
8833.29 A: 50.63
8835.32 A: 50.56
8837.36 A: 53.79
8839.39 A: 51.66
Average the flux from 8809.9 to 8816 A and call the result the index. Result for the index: 47.6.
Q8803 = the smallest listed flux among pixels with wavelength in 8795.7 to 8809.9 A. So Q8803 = 49.27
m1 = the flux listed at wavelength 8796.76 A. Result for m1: 50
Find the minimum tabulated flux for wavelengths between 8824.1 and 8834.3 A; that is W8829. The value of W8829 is 48.63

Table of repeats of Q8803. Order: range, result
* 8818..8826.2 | 50.95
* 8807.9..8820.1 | 42.38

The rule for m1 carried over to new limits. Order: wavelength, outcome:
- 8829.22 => 49.95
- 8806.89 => 49.6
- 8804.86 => 50.87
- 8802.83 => 53.71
